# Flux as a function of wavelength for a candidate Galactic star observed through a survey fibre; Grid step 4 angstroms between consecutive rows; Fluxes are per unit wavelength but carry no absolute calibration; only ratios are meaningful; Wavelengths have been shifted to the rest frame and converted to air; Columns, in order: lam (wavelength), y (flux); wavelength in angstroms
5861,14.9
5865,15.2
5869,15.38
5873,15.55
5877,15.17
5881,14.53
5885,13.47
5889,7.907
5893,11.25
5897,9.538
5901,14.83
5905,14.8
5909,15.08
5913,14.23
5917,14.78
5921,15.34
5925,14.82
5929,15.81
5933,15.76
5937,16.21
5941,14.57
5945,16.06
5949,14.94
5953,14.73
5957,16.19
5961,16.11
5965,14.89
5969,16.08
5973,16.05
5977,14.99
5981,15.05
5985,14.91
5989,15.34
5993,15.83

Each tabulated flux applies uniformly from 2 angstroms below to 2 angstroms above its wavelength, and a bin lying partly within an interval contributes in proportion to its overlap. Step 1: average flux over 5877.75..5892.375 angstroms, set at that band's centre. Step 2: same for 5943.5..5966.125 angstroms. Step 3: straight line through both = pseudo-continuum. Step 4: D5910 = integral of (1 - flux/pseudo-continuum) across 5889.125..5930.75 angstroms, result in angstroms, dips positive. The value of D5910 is -1.1 angstroms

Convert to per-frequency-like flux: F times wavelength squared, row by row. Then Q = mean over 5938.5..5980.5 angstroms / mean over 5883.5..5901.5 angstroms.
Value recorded 1.43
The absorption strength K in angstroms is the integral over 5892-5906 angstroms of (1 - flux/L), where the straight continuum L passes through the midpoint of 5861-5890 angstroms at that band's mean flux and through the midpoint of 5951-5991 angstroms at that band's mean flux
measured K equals 1.87 angstroms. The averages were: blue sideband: 14.2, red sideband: 15.4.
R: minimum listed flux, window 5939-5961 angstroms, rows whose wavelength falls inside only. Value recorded 14.57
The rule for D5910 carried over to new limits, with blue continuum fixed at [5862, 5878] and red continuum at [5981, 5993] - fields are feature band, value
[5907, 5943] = 0.22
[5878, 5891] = 2.62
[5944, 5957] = -0.06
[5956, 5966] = -0.34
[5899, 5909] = 0.27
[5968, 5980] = -0.30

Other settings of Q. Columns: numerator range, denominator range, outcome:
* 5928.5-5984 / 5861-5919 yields 1.16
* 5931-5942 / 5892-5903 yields 1.32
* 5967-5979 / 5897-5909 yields 1.15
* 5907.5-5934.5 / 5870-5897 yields 1.19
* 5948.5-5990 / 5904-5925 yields 1.06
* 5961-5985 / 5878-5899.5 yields 1.37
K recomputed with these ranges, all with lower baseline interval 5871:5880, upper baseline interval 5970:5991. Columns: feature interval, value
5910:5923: 0.41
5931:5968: -0.52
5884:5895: 3.34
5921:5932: -0.05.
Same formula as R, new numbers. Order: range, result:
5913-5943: 14.23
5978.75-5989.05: 14.91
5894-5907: 9.538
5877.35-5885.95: 13.47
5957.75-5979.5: 14.89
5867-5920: 7.907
